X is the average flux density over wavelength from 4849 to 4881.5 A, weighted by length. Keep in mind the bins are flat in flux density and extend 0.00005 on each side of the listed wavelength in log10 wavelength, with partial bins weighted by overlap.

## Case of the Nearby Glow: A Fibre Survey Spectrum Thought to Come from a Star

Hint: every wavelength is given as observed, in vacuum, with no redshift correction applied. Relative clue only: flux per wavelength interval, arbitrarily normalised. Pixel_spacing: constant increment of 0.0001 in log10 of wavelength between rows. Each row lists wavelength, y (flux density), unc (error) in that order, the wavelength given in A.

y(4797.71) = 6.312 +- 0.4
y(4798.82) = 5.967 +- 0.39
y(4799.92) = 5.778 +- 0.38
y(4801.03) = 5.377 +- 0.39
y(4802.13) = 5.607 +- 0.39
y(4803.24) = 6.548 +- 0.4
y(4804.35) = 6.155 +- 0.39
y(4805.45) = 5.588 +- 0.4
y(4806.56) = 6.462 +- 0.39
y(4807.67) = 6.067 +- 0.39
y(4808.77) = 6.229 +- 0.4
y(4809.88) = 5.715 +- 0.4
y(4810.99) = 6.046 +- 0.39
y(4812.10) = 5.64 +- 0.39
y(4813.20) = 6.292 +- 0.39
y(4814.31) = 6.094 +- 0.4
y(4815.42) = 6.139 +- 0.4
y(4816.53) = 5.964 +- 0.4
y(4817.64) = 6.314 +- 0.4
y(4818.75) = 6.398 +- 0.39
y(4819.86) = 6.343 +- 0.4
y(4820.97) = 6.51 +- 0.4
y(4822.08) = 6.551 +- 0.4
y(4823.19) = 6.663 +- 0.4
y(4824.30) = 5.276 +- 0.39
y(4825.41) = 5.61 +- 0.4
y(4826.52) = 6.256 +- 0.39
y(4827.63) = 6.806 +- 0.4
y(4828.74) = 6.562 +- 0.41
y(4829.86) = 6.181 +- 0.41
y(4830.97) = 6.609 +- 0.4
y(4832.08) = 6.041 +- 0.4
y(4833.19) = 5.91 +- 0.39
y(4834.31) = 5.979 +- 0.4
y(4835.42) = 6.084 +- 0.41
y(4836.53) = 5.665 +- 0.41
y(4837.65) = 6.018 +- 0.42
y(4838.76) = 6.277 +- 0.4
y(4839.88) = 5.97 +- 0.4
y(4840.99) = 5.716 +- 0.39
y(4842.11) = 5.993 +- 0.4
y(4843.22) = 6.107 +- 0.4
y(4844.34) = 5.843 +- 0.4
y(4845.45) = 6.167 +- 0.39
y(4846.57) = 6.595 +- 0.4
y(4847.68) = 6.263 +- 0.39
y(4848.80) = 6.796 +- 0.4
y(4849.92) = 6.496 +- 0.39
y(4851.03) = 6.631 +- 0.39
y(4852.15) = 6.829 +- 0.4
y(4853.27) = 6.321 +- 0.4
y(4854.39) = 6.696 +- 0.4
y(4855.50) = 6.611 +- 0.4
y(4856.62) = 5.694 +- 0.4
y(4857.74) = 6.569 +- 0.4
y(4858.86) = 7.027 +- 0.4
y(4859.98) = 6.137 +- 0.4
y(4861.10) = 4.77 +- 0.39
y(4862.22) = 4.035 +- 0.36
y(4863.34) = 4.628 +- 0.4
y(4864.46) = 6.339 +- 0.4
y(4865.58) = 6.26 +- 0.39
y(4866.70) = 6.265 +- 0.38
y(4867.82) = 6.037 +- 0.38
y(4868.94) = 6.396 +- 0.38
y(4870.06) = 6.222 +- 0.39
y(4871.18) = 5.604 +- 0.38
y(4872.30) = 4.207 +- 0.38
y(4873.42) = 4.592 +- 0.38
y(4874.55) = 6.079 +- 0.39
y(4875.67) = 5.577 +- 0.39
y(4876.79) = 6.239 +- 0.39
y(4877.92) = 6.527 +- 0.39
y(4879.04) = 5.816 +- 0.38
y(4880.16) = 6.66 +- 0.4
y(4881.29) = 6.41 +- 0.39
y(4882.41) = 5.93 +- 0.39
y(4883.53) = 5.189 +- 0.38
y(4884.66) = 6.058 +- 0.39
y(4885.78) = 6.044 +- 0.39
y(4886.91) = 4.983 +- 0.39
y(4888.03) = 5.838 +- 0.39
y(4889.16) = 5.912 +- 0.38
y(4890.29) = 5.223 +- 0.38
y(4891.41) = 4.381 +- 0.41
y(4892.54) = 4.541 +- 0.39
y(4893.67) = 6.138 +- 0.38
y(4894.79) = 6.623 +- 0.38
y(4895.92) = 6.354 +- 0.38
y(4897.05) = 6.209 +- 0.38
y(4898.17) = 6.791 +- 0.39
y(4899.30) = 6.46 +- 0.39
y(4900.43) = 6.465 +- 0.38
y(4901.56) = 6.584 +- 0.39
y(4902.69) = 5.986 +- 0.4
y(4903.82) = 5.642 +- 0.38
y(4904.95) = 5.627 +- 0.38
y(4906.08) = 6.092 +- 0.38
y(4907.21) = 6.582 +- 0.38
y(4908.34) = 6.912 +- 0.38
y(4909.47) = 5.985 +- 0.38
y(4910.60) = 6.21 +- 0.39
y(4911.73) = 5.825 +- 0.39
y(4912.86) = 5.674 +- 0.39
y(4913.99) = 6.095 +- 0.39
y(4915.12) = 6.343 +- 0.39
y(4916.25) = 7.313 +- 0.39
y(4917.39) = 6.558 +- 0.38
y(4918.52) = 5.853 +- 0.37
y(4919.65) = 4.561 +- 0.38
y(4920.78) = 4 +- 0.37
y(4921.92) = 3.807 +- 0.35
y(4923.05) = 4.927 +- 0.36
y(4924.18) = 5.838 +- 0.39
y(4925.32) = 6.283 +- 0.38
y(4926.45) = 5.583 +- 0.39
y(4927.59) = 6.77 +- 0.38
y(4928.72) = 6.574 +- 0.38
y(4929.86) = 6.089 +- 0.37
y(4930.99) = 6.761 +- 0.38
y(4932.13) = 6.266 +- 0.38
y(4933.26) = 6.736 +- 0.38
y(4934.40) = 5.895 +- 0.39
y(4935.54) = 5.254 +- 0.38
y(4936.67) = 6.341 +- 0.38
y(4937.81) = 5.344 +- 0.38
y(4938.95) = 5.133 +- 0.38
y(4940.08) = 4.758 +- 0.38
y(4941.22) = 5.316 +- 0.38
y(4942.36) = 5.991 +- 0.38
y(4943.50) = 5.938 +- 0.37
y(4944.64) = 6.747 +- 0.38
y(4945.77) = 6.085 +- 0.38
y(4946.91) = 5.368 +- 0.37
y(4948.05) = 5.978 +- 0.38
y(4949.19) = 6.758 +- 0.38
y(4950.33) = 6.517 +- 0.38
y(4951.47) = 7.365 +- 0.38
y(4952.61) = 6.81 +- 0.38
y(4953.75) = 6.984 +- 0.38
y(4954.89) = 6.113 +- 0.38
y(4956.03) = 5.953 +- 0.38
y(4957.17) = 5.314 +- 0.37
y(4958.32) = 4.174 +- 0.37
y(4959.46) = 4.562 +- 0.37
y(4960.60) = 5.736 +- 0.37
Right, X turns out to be 5.99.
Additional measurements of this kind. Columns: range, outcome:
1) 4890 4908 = 6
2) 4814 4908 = 6.04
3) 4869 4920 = 5.94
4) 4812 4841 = 6.16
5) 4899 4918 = 6.25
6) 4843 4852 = 6.39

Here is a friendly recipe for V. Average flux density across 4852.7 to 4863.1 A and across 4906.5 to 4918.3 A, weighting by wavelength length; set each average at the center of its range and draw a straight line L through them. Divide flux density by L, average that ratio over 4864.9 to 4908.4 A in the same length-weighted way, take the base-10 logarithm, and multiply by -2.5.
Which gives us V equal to 0.04 mag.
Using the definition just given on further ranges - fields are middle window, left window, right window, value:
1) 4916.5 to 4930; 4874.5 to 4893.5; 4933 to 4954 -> 0.065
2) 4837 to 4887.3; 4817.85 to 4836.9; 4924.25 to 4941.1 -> 0.024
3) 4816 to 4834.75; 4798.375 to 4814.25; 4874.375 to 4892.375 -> -0.056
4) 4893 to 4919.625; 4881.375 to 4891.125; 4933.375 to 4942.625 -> -0.114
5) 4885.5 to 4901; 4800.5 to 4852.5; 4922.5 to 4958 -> 0.044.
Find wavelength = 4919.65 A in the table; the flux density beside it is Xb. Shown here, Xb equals 4.561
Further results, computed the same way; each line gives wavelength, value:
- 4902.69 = 5.986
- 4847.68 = 6.263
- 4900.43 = 6.465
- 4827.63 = 6.806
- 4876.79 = 6.239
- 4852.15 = 6.829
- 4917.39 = 6.558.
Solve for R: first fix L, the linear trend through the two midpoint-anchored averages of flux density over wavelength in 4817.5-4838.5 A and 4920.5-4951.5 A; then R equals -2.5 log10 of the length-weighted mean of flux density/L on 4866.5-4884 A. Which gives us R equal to 0.04 mag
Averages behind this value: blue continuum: 6.2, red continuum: 5.86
